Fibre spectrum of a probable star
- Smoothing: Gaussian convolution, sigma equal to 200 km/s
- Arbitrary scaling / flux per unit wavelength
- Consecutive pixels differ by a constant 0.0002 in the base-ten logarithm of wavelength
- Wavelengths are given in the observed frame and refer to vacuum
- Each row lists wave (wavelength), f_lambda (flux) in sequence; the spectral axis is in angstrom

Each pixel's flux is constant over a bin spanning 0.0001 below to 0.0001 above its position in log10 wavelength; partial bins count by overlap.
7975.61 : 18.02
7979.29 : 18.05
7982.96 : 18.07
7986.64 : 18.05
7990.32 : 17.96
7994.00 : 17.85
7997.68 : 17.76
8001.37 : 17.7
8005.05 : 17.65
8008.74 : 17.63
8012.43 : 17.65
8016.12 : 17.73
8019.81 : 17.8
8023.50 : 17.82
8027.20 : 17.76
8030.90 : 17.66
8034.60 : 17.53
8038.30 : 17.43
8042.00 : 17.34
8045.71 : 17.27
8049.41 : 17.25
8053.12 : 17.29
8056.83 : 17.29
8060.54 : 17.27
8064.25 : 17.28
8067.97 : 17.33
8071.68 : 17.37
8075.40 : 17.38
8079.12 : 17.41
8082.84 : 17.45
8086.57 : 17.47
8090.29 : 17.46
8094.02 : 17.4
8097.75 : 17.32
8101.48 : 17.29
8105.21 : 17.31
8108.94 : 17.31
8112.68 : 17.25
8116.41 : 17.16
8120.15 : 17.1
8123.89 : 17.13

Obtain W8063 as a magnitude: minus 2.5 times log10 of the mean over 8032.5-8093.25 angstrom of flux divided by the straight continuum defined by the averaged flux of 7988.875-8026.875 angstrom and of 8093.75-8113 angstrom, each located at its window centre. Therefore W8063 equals 0.01 mag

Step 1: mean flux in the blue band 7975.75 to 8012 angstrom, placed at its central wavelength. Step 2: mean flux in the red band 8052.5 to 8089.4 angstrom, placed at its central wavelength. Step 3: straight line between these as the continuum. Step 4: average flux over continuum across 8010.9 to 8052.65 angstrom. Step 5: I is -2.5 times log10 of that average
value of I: 0.00 mag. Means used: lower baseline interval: 17.9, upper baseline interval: 17.4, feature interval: 17.6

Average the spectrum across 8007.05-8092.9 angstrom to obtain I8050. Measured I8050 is 17.5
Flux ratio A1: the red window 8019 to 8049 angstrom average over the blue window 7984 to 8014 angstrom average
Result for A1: 0.99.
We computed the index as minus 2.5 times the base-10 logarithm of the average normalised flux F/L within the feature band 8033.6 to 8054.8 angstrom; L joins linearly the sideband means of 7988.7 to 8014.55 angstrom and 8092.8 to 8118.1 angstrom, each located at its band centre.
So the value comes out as 0.01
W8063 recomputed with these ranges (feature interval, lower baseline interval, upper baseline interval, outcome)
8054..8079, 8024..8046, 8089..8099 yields 0.01 mag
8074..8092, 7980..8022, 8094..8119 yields 0.00 mag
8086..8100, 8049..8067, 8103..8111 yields -0.01 mag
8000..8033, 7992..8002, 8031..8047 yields -0.01 mag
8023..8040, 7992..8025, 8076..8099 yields 0.00 mag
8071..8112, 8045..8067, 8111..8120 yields -0.01 mag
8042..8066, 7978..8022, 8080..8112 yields 0.02 mag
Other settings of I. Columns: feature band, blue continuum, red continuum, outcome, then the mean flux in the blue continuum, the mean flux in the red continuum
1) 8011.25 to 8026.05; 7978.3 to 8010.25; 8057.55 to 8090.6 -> 0.00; 17.9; 17.4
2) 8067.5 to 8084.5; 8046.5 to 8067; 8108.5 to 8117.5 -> -0.01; 17.3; 17.2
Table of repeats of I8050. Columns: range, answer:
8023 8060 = 17.4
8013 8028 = 17.8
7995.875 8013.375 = 17.7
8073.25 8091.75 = 17.4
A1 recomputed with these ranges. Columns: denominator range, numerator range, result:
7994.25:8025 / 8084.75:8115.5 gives 0.98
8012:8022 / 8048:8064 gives 0.97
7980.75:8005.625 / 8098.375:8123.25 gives 0.96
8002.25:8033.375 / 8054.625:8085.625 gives 0.98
